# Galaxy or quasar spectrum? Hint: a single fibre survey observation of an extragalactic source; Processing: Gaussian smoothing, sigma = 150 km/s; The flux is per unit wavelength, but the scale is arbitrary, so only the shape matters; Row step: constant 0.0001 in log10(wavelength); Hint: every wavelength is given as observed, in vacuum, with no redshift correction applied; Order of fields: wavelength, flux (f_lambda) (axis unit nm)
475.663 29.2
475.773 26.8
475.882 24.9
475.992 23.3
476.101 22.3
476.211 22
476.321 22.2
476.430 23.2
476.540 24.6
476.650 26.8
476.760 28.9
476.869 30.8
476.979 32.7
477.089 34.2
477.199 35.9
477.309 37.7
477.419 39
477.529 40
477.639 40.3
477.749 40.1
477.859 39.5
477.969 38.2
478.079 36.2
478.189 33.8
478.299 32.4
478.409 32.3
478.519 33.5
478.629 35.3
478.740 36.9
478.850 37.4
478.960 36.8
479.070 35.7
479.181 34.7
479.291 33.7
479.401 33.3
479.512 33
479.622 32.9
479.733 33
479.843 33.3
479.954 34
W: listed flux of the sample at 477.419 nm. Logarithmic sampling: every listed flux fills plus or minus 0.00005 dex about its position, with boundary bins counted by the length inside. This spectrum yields 39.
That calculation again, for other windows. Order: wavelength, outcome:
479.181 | 34.7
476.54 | 24.6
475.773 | 26.8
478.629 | 35.3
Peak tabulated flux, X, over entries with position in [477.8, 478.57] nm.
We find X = 39.5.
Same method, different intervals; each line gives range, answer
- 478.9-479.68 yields 36.8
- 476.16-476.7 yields 26.8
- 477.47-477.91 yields 40.3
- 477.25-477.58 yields 40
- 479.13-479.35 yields 34.7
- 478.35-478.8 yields 36.9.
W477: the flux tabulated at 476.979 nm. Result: 32.7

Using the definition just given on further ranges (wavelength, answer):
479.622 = 32.9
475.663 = 29.2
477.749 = 40.1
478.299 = 32.4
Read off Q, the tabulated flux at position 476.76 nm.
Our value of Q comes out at 28.9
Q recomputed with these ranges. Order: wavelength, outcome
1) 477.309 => 37.7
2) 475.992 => 23.3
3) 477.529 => 40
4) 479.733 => 33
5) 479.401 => 33.3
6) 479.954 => 34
